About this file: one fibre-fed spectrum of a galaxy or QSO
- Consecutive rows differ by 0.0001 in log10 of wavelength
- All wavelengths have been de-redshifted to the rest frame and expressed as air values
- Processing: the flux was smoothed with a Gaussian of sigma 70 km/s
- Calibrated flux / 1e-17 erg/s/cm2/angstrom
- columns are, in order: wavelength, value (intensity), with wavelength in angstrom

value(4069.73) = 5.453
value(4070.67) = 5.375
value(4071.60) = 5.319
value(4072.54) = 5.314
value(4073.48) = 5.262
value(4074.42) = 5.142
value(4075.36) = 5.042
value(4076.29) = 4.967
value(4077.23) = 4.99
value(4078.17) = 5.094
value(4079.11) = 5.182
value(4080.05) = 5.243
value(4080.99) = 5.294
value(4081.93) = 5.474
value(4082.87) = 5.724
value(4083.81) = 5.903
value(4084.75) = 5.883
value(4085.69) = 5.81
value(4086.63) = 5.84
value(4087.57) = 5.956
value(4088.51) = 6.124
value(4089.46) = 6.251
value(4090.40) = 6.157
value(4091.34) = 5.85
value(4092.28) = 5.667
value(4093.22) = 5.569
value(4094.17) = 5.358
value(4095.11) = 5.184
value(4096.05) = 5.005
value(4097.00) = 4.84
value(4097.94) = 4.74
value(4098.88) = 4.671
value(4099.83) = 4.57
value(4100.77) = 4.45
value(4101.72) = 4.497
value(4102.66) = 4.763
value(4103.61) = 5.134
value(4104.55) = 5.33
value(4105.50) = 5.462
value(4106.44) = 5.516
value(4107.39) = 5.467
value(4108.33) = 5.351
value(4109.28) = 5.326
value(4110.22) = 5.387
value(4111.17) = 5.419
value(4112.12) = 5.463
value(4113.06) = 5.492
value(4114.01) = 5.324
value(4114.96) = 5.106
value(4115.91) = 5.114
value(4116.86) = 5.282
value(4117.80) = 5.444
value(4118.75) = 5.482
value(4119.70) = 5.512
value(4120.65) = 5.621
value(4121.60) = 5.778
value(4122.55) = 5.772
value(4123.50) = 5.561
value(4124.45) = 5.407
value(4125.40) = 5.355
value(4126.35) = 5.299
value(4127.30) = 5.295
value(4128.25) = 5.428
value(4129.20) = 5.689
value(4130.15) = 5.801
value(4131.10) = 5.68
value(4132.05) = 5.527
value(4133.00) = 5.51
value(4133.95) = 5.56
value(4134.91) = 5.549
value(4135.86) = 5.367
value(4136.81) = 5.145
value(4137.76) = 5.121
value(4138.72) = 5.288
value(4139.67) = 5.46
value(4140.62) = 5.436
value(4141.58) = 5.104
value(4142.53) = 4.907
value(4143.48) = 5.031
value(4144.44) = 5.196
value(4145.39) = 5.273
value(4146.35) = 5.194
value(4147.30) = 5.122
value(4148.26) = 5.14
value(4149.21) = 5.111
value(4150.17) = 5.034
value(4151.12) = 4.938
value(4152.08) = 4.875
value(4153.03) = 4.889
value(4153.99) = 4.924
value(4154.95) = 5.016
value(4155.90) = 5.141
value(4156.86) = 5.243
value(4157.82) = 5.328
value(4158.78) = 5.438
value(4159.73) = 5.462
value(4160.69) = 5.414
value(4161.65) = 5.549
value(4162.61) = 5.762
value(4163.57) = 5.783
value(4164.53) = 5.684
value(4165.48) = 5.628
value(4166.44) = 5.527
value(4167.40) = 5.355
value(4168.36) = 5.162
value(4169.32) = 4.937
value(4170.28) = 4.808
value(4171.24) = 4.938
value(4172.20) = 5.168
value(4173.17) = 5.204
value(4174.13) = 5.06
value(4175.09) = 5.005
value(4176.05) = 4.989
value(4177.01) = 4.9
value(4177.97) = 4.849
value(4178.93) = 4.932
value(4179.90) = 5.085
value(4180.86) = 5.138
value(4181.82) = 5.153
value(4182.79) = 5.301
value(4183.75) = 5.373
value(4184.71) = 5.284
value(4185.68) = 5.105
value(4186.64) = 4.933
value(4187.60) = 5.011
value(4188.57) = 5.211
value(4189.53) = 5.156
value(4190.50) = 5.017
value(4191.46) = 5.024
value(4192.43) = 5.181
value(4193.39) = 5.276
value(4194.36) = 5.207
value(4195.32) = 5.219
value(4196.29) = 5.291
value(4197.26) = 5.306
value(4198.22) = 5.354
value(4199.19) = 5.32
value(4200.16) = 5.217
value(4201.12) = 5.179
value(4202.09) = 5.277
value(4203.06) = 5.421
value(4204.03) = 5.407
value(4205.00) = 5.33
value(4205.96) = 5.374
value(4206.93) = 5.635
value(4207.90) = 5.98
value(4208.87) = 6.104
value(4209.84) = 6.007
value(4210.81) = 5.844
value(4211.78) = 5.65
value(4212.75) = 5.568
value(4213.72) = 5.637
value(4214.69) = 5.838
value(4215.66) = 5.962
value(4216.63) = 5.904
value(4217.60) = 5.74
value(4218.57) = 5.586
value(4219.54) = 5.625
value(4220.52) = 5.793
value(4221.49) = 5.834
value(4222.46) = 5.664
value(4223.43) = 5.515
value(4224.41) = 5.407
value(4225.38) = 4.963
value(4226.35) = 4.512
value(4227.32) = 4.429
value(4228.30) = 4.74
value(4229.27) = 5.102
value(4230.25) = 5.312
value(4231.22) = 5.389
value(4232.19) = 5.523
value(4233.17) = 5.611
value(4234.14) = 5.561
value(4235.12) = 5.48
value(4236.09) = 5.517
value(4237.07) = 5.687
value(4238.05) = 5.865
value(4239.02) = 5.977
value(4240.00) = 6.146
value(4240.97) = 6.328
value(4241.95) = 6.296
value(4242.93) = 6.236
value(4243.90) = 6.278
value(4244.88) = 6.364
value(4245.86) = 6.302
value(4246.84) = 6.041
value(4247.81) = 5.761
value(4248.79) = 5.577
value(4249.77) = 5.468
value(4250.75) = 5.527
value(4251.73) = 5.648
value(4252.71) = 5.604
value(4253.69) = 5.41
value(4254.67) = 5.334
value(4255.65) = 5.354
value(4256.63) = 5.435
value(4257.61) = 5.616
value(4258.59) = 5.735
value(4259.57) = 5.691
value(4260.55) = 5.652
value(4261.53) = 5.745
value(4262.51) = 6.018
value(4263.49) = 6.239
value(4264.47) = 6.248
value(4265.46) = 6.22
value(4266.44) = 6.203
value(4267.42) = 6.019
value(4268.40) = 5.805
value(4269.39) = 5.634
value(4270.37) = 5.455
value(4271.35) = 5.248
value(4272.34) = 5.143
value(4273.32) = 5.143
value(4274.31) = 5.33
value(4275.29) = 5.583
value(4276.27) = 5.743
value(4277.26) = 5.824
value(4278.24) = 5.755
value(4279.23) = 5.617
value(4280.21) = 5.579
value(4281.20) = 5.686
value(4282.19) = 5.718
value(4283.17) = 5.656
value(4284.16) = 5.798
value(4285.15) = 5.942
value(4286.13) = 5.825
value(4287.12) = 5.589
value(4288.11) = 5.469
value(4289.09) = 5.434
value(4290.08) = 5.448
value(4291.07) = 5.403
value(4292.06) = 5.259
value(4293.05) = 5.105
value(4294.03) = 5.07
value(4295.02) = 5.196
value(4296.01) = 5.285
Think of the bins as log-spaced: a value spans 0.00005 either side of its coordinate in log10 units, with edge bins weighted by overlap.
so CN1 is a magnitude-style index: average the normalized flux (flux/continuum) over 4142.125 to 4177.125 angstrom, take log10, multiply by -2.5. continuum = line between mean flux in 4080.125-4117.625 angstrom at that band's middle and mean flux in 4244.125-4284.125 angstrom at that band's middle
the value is 0.061 mag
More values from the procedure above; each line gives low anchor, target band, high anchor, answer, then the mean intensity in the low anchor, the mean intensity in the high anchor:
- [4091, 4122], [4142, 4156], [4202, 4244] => 0.068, 5.24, 5.61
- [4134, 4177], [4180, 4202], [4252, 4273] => 0.038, 5.22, 5.7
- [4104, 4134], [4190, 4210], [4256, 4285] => 0.043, 5.46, 5.71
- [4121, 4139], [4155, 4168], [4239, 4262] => 0.019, 5.48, 5.81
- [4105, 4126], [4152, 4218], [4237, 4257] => 0.066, 5.44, 5.84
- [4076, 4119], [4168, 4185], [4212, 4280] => 0.092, 5.35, 5.66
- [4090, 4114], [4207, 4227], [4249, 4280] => -0.022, 5.23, 5.66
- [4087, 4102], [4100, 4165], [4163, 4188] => -0.014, 5.32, 5.17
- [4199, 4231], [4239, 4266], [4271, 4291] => -0.063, 5.48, 5.57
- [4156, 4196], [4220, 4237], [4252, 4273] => 0.037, 5.21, 5.7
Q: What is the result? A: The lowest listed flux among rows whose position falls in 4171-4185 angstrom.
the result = 4.849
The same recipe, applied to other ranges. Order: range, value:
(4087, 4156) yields 4.45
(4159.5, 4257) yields 4.429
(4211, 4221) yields 5.568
